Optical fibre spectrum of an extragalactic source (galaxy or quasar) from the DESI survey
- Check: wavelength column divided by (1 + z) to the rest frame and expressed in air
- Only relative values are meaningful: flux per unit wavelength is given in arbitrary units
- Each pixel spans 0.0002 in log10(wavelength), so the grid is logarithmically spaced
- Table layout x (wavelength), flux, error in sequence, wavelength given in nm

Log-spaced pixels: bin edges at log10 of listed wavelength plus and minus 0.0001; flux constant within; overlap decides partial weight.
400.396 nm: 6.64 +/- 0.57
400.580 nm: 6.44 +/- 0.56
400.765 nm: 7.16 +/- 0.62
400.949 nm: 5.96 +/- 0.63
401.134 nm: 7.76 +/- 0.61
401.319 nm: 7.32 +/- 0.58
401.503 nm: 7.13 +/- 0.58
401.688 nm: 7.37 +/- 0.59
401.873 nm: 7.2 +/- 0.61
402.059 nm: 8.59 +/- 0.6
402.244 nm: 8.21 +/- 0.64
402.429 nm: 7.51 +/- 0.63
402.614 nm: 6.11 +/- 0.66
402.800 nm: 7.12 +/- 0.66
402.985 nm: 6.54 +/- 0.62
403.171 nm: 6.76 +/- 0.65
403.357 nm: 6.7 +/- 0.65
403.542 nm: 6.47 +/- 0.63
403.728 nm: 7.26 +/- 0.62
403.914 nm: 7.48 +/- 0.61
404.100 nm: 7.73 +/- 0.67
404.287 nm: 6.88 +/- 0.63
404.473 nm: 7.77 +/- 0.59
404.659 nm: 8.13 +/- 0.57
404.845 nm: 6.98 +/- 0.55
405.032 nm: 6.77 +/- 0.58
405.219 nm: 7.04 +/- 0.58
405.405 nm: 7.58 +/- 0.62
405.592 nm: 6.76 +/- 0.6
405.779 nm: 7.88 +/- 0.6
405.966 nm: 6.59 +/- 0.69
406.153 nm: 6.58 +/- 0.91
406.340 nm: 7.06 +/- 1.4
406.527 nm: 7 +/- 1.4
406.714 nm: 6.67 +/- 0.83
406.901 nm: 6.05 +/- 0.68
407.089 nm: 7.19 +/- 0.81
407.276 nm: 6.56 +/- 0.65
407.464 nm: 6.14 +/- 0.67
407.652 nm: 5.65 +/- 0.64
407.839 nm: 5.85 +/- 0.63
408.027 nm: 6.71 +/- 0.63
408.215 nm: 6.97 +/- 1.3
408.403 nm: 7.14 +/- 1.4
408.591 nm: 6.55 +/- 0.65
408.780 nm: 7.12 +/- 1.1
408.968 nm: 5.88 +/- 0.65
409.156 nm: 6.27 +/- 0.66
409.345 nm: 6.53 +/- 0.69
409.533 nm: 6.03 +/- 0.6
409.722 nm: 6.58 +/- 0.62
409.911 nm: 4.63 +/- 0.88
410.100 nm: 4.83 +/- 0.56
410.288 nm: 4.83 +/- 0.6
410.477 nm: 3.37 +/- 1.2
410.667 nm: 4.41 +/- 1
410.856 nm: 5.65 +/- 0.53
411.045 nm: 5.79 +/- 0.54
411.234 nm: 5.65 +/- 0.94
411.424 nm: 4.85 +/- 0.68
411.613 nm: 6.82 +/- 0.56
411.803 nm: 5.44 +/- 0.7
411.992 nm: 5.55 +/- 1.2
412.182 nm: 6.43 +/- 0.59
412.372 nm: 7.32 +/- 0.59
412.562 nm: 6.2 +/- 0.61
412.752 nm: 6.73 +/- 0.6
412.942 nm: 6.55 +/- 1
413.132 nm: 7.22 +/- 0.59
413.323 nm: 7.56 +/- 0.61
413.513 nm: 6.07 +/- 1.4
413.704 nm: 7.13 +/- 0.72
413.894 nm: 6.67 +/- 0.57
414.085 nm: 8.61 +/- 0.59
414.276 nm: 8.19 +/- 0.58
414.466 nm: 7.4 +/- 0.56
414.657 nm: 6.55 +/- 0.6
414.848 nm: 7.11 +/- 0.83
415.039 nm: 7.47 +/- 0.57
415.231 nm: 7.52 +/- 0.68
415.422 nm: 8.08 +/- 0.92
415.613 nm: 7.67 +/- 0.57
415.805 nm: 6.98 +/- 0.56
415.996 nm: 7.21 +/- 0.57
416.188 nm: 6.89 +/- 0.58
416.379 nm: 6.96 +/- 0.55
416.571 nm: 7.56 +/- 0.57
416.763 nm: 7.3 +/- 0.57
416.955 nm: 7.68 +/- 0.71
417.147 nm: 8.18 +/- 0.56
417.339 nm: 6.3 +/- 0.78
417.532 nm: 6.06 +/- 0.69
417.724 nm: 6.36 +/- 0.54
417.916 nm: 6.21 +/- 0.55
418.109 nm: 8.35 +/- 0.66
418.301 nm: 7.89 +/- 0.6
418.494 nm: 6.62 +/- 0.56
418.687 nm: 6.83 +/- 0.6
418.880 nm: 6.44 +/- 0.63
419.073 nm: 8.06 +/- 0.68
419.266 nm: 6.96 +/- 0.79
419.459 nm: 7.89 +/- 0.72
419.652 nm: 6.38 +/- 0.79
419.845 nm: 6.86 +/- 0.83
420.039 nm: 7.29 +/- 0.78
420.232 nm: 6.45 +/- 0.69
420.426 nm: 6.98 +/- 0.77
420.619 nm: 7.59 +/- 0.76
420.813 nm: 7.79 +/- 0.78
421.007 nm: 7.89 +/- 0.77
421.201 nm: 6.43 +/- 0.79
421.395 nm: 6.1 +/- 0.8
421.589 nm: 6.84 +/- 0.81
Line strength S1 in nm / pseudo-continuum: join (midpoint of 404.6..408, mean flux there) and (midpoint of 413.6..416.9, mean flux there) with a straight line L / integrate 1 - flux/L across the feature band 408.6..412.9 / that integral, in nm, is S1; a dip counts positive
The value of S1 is 0.78 nm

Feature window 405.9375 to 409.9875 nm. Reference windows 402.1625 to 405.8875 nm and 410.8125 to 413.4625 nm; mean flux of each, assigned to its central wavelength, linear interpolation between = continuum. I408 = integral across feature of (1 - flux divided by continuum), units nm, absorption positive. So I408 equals 0.178 nm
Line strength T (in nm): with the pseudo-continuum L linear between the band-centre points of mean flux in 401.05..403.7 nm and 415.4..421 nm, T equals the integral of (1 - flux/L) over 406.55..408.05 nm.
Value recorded 0.172 nm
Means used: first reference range 7.2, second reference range 7.17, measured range 6.37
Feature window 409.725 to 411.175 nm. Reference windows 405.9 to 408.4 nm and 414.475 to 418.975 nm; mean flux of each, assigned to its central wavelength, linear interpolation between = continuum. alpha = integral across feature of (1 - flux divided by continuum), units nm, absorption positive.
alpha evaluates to 0.39 nm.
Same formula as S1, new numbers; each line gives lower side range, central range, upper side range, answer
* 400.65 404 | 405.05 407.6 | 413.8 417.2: 0.141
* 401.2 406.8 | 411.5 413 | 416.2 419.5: 0.167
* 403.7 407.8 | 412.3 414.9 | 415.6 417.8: -0.016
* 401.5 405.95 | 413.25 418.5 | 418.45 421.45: -0.106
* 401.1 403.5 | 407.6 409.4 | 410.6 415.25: 0.098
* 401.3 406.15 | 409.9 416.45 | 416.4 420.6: 0.585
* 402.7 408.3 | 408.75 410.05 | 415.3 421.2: 0.172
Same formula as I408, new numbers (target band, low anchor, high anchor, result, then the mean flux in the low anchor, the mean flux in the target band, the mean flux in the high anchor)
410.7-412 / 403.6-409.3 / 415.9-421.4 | 0.25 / 6.87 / 5.63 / 7.1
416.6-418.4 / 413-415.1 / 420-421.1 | 0.03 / 7.26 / 7.16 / 7.33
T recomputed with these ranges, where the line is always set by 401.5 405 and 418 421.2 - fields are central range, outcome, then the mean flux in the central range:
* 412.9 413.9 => 0.05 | 6.9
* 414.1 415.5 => -0.06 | 7.53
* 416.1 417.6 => 0.02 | 7.14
